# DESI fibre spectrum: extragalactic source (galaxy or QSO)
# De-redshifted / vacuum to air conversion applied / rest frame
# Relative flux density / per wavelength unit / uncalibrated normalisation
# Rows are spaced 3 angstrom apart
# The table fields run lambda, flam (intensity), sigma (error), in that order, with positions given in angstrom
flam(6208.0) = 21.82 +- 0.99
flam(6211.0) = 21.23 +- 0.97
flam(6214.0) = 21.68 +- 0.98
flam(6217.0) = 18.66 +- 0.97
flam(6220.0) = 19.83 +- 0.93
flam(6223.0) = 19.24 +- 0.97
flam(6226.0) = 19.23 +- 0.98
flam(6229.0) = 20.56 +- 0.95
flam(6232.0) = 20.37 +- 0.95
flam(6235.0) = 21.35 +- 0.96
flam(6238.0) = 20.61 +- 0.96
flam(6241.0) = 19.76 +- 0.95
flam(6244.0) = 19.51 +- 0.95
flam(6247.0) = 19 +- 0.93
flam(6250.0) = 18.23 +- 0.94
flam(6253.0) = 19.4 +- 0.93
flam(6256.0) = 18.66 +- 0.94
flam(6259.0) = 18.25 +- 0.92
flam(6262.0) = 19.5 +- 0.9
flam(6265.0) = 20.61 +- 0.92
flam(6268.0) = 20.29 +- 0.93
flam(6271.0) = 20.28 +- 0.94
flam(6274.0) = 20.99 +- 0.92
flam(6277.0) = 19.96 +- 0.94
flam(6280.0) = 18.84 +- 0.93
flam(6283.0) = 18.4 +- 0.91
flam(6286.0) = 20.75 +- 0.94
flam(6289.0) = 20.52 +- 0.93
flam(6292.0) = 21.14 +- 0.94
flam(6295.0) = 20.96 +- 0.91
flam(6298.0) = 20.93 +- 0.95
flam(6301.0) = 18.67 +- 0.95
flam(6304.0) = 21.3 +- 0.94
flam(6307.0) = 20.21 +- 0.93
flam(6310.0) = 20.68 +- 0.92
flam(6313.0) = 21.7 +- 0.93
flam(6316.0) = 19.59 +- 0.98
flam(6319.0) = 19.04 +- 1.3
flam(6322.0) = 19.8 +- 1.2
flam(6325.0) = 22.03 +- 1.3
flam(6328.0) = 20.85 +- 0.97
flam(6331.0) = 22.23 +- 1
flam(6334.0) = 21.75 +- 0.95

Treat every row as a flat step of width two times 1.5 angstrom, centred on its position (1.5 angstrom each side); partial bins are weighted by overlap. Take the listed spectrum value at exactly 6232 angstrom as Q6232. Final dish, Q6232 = 20.37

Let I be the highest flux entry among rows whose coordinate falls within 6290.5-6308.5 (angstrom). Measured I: 21.3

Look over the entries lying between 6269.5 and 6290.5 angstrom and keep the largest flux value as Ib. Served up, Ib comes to 20.99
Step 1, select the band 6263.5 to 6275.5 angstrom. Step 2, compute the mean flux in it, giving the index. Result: 20.5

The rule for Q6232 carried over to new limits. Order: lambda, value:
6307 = 20.21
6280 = 18.84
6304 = 21.3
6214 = 21.68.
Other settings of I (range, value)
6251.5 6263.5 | 19.5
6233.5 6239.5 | 21.35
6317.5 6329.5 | 22.03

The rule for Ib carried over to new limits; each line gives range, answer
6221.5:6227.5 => 19.24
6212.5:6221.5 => 21.68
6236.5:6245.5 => 20.61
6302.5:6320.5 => 21.7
